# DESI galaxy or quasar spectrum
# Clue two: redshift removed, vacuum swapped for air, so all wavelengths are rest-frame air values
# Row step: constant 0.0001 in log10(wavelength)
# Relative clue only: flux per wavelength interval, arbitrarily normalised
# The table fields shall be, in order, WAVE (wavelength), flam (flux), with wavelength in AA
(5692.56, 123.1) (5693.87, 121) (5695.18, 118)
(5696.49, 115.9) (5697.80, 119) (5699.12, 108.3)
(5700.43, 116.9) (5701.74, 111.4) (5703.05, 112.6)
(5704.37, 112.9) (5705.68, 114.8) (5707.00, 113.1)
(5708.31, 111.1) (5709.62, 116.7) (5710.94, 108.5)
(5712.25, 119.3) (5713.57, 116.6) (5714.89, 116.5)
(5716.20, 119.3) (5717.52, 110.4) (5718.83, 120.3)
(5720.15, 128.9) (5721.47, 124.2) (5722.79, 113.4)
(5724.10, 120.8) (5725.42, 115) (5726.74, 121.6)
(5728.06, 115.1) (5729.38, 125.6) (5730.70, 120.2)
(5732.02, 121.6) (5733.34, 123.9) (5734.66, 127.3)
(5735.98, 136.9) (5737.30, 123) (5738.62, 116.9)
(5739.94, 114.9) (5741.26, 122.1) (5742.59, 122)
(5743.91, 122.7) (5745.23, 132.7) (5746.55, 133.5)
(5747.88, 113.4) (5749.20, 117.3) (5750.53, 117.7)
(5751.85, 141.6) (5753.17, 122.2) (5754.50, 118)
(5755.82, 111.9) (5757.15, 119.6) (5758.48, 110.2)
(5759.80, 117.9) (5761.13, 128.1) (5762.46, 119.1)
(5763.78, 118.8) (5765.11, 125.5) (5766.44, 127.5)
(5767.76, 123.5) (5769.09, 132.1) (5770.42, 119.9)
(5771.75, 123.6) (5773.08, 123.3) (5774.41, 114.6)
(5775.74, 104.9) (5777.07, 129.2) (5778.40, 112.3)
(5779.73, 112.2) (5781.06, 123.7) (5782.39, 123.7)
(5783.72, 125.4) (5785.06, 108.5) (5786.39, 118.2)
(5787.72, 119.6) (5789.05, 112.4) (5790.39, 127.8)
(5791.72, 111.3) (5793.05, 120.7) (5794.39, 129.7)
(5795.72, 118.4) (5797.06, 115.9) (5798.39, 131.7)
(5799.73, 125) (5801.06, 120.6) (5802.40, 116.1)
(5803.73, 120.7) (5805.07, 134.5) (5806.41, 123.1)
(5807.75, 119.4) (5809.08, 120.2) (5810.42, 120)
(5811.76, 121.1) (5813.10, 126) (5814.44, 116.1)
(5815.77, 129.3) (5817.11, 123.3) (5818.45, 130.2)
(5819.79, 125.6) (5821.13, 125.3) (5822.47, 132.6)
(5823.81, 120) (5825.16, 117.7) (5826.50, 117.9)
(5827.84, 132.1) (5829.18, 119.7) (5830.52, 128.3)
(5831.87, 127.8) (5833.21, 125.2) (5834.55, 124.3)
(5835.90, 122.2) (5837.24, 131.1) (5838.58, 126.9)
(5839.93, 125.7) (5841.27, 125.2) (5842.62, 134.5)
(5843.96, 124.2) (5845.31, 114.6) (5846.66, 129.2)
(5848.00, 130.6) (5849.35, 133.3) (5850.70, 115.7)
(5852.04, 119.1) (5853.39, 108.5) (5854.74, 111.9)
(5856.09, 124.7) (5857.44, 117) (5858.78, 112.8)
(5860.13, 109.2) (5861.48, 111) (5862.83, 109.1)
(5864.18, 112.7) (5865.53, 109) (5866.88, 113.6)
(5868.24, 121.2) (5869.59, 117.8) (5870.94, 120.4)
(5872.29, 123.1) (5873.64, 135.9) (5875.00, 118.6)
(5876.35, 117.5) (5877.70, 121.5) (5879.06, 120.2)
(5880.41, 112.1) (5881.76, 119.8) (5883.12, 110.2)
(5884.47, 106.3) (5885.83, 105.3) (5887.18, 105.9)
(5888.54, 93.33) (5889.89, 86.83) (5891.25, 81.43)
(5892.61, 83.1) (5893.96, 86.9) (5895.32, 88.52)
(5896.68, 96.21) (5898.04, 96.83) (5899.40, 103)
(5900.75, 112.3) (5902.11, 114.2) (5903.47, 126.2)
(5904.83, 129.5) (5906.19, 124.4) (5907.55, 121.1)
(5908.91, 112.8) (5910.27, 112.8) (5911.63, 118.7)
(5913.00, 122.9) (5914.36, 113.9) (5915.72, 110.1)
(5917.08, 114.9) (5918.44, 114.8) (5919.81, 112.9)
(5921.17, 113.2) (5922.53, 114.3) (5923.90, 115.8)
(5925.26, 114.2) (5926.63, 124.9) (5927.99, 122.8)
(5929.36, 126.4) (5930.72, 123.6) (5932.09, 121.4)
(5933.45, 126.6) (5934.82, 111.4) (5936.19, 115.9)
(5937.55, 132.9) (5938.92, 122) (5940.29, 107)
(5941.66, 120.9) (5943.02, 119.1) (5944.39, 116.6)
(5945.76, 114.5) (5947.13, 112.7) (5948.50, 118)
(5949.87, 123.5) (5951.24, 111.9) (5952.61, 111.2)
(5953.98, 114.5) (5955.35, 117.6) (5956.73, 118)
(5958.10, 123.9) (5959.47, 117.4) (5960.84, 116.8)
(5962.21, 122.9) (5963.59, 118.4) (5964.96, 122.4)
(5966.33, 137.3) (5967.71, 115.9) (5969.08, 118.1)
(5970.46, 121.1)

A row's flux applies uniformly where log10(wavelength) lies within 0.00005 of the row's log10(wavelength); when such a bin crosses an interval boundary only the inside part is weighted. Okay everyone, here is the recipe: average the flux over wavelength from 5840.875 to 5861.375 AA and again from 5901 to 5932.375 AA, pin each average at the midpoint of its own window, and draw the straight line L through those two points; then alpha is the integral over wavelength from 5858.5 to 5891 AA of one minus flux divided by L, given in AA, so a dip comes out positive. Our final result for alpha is 1.9 AA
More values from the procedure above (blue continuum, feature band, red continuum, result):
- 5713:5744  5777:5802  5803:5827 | 0.54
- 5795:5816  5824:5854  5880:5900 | -3.07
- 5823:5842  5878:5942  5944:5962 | 3.94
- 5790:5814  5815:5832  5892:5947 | -0.62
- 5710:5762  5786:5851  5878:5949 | -3.80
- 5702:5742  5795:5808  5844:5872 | -0.53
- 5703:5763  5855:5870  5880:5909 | -0.86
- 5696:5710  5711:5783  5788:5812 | -2.23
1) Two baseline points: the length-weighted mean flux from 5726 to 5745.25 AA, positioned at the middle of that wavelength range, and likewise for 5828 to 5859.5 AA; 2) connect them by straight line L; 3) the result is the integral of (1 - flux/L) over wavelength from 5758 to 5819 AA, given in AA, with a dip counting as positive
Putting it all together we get 0.9 AA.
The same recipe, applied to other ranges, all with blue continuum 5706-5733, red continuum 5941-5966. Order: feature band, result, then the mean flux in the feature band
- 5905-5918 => 0.1 AA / 117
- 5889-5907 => 2.4 AA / 102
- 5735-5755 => -1.0 AA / 124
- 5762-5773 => -0.5 AA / 124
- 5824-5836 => -0.6 AA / 124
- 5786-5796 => -0.2 AA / 120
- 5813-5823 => -0.7 AA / 126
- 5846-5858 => -0.3 AA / 121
